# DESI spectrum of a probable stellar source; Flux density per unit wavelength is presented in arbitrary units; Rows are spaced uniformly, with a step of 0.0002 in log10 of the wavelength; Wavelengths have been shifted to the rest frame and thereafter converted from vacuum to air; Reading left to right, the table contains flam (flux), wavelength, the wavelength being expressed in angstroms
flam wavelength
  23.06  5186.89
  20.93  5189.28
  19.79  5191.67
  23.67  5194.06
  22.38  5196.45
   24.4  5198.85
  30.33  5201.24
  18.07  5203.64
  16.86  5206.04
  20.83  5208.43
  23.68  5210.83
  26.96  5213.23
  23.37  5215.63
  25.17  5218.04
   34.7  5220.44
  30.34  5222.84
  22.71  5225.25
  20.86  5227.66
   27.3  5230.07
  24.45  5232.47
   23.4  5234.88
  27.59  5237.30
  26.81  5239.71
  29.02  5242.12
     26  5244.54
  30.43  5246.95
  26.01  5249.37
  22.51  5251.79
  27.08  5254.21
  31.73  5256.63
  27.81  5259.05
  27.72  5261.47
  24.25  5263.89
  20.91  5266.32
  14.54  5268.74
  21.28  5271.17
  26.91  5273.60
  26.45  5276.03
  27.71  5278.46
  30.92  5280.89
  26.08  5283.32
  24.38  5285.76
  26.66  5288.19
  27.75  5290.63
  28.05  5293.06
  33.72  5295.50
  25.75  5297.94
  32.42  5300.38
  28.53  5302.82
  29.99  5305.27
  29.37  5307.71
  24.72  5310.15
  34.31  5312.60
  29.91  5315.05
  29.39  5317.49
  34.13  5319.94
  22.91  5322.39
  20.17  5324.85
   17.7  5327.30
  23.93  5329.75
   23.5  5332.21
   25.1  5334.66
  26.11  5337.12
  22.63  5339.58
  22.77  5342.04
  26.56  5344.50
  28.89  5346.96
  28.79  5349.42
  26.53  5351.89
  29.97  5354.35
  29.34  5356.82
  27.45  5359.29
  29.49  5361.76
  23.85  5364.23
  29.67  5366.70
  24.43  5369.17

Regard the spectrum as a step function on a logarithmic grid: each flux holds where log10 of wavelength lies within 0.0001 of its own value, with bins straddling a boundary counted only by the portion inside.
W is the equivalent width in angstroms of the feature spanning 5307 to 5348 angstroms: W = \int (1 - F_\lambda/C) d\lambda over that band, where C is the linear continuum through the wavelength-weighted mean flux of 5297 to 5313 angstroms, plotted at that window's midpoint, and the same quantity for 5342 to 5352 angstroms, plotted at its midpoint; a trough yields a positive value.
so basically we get 3.1 angstroms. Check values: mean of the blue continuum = 29.1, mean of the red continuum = 27.2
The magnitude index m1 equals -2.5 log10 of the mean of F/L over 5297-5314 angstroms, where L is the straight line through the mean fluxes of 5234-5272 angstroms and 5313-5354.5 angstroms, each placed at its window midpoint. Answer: -0.142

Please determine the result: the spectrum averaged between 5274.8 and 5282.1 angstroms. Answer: 28.4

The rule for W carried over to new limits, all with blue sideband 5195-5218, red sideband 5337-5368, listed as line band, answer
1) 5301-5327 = -2.02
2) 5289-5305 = -2.34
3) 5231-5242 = -0.93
